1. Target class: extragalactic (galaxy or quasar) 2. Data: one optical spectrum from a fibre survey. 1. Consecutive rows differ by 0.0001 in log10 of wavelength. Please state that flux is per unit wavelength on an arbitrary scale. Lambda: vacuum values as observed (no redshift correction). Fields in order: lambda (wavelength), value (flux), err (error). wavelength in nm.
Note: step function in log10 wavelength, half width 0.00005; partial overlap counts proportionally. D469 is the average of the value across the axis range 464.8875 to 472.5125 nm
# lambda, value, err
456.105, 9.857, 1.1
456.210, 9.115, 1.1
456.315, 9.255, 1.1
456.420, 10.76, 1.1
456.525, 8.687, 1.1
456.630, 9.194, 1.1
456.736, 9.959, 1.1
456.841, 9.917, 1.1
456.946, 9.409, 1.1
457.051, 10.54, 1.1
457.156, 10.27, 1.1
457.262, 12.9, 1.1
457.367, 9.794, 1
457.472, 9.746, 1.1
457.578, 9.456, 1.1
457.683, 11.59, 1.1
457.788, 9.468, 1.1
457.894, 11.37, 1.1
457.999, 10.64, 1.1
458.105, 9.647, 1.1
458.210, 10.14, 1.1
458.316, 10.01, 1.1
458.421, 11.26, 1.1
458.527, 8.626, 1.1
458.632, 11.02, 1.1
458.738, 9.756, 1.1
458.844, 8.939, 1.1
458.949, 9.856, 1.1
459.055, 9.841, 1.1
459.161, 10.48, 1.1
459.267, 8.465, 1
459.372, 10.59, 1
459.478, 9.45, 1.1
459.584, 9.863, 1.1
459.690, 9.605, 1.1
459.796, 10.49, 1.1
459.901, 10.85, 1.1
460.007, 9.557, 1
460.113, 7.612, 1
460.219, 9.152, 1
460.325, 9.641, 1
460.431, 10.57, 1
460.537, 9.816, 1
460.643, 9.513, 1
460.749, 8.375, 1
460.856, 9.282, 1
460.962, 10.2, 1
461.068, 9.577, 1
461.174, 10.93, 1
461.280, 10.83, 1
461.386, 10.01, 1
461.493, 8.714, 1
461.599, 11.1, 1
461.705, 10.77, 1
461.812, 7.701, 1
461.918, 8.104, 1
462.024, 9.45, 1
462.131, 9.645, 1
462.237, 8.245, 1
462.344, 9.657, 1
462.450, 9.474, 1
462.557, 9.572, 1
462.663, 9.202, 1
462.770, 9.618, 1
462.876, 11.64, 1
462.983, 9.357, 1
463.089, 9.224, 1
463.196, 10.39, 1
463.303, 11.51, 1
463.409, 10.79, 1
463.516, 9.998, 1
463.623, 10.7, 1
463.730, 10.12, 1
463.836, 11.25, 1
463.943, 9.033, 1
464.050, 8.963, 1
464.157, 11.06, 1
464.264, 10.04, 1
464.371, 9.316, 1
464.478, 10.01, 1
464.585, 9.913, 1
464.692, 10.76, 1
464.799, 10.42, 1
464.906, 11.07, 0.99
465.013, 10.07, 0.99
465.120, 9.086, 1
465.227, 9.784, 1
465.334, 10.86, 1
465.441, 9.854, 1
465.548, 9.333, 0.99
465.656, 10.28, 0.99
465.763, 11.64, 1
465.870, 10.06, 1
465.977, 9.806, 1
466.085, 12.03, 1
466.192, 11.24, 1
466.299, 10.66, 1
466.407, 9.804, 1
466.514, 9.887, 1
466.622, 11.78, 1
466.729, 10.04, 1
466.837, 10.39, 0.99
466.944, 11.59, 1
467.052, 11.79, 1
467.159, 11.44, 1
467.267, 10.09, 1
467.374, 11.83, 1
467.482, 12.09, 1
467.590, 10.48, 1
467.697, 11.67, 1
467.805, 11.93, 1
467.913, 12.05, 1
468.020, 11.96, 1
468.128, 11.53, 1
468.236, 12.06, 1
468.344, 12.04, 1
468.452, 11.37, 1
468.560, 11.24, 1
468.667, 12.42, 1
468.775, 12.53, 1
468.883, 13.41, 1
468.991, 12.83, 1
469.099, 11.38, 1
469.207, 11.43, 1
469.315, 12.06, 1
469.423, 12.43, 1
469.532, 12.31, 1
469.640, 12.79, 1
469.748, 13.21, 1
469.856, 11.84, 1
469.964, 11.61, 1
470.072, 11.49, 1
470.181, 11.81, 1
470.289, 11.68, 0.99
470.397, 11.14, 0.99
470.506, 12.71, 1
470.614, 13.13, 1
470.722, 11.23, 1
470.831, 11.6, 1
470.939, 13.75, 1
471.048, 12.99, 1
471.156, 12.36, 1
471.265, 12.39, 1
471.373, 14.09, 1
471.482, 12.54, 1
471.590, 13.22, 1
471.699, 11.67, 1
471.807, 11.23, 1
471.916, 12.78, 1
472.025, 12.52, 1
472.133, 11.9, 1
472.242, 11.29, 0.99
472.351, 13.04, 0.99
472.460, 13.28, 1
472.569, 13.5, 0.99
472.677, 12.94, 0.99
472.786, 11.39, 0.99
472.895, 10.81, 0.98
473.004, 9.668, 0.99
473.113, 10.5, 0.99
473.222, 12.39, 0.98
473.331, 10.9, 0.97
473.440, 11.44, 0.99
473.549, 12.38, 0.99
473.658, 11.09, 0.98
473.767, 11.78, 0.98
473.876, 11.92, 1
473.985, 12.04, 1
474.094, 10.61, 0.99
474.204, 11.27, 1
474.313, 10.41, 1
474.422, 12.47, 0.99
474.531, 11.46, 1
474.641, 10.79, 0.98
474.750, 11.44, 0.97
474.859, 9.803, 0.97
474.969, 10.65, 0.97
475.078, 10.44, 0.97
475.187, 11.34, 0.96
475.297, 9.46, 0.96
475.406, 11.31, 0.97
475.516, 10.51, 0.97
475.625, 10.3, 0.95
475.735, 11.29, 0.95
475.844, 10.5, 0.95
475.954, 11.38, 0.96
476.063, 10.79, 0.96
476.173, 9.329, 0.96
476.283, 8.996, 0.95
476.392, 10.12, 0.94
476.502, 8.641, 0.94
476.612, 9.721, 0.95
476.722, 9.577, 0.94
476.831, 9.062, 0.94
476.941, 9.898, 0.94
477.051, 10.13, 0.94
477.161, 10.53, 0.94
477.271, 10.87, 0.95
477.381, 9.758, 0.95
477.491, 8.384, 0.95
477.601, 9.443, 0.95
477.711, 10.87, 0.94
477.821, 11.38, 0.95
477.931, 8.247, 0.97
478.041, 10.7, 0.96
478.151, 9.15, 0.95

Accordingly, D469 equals 11.7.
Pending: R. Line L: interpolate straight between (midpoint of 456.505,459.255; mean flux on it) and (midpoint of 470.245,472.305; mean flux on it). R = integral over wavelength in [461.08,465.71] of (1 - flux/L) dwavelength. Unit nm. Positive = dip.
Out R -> 0.45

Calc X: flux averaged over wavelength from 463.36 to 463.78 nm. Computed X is 10.4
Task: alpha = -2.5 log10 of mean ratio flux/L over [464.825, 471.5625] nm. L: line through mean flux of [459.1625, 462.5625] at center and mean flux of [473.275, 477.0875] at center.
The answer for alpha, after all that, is -0.14 mag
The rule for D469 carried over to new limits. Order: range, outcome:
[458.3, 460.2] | 9.78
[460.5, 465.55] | 9.89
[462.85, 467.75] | 10.5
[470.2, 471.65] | 12.5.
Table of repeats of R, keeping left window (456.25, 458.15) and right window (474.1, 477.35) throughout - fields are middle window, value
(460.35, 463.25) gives 0.155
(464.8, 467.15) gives -0.061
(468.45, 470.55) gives -0.360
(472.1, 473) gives -0.152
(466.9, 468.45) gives -0.196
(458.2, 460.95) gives 0.123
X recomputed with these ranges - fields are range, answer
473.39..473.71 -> 11.6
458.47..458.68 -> 9.83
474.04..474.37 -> 10.8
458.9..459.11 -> 9.83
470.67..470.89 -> 11.5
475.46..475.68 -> 10.4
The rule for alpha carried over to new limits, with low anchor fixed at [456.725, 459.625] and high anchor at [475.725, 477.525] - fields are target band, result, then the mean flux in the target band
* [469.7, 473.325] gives -0.21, 12.2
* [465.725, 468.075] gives -0.11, 11.1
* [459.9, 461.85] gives 0.04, 9.68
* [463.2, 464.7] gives -0.02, 10.2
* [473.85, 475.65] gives -0.10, 10.9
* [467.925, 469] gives -0.21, 12.1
